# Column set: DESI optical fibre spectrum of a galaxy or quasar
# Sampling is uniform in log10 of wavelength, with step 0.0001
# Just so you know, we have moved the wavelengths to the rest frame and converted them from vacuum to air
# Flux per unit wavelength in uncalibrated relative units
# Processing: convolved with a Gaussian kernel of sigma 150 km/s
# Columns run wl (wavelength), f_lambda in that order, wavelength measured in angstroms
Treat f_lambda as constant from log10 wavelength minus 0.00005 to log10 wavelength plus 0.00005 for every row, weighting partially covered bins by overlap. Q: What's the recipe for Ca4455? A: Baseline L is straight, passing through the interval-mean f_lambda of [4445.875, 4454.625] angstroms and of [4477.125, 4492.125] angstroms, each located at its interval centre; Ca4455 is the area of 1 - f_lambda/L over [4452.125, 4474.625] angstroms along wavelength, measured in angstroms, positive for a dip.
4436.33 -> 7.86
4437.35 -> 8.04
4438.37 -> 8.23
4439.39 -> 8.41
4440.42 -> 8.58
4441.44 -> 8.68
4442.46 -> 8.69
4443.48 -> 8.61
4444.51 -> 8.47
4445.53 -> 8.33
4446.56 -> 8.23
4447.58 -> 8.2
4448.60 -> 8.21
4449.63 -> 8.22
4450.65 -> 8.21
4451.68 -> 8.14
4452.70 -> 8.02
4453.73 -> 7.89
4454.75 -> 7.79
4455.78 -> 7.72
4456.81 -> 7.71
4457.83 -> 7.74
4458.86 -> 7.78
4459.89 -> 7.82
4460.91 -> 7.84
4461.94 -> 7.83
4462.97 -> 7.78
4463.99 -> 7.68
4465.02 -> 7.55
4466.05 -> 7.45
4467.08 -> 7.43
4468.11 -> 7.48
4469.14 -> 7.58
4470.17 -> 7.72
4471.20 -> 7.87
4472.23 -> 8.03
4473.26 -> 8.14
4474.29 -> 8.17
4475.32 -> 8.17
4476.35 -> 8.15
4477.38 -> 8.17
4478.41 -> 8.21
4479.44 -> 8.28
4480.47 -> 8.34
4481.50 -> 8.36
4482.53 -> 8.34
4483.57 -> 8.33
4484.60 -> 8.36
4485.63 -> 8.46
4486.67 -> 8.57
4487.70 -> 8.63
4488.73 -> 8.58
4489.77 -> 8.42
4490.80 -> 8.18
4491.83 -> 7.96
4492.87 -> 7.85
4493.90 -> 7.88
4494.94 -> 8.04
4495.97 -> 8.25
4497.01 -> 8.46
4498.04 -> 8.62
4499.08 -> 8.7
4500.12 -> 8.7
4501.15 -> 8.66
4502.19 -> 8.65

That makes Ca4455 1.2 angstroms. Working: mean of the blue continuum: 8.13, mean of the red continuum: 8.36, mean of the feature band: 7.77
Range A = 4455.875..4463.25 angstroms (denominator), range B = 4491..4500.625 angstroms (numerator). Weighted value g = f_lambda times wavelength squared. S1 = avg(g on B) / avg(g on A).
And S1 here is 1.08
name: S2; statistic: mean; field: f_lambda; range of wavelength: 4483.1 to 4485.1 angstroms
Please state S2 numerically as 8.36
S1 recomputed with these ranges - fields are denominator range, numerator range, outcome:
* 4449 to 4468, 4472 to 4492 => 1.08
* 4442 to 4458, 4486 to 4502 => 1.05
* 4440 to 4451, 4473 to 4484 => 1.00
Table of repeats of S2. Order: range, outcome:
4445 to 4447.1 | 8.29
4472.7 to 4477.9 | 8.16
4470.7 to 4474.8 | 8.05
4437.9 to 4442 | 8.48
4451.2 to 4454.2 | 8.02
